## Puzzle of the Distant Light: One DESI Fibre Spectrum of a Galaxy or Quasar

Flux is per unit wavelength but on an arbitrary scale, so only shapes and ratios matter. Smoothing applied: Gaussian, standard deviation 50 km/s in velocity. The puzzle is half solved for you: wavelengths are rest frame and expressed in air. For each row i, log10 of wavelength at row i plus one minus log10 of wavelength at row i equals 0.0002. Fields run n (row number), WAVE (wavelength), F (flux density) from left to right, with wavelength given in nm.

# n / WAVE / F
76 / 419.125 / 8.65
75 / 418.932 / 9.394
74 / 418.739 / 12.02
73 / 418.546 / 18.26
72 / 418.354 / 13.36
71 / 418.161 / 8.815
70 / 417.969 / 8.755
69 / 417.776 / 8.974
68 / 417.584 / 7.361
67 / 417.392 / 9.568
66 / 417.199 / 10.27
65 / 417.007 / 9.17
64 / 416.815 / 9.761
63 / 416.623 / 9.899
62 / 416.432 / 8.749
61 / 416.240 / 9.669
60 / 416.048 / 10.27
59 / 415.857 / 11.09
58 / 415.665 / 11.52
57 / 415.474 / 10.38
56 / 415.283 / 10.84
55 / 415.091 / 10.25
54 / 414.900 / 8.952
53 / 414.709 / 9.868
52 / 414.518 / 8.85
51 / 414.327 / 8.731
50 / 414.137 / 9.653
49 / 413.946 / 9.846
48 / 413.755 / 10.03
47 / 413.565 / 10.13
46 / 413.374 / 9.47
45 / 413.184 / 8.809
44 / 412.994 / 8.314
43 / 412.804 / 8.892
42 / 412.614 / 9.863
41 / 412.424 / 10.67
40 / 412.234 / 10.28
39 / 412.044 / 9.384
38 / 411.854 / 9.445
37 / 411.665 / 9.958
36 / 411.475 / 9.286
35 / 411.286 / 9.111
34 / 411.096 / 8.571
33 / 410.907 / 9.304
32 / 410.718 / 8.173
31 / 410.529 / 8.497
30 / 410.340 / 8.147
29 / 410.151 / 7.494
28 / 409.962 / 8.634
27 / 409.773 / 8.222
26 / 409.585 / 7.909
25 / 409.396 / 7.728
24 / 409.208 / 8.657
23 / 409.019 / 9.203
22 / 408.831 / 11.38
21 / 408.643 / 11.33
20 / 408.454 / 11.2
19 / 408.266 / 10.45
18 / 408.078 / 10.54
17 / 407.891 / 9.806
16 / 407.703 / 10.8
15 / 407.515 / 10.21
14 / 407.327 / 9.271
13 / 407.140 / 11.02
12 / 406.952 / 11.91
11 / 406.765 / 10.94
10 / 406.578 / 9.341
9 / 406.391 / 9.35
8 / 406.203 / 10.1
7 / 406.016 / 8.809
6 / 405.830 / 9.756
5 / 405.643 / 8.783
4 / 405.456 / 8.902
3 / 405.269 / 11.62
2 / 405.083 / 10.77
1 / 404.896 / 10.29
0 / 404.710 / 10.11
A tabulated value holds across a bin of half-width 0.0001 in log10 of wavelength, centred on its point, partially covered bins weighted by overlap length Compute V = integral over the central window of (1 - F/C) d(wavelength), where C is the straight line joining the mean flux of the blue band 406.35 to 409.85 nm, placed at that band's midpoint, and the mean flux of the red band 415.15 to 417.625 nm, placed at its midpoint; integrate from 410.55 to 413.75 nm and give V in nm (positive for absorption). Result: 0.20 nm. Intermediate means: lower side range 9.98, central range 9.36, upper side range 9.95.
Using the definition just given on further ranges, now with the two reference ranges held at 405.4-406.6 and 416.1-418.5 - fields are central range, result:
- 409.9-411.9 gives 0.15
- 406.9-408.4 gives -0.18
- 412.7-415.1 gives 0.06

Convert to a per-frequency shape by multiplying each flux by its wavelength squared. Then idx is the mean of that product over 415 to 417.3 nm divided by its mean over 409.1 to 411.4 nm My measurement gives 1.25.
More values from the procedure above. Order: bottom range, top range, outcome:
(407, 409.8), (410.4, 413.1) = 0.95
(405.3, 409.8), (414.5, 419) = 1.09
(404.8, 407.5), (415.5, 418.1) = 1.01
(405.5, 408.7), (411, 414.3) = 0.96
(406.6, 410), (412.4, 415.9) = 1.01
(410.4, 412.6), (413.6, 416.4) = 1.09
